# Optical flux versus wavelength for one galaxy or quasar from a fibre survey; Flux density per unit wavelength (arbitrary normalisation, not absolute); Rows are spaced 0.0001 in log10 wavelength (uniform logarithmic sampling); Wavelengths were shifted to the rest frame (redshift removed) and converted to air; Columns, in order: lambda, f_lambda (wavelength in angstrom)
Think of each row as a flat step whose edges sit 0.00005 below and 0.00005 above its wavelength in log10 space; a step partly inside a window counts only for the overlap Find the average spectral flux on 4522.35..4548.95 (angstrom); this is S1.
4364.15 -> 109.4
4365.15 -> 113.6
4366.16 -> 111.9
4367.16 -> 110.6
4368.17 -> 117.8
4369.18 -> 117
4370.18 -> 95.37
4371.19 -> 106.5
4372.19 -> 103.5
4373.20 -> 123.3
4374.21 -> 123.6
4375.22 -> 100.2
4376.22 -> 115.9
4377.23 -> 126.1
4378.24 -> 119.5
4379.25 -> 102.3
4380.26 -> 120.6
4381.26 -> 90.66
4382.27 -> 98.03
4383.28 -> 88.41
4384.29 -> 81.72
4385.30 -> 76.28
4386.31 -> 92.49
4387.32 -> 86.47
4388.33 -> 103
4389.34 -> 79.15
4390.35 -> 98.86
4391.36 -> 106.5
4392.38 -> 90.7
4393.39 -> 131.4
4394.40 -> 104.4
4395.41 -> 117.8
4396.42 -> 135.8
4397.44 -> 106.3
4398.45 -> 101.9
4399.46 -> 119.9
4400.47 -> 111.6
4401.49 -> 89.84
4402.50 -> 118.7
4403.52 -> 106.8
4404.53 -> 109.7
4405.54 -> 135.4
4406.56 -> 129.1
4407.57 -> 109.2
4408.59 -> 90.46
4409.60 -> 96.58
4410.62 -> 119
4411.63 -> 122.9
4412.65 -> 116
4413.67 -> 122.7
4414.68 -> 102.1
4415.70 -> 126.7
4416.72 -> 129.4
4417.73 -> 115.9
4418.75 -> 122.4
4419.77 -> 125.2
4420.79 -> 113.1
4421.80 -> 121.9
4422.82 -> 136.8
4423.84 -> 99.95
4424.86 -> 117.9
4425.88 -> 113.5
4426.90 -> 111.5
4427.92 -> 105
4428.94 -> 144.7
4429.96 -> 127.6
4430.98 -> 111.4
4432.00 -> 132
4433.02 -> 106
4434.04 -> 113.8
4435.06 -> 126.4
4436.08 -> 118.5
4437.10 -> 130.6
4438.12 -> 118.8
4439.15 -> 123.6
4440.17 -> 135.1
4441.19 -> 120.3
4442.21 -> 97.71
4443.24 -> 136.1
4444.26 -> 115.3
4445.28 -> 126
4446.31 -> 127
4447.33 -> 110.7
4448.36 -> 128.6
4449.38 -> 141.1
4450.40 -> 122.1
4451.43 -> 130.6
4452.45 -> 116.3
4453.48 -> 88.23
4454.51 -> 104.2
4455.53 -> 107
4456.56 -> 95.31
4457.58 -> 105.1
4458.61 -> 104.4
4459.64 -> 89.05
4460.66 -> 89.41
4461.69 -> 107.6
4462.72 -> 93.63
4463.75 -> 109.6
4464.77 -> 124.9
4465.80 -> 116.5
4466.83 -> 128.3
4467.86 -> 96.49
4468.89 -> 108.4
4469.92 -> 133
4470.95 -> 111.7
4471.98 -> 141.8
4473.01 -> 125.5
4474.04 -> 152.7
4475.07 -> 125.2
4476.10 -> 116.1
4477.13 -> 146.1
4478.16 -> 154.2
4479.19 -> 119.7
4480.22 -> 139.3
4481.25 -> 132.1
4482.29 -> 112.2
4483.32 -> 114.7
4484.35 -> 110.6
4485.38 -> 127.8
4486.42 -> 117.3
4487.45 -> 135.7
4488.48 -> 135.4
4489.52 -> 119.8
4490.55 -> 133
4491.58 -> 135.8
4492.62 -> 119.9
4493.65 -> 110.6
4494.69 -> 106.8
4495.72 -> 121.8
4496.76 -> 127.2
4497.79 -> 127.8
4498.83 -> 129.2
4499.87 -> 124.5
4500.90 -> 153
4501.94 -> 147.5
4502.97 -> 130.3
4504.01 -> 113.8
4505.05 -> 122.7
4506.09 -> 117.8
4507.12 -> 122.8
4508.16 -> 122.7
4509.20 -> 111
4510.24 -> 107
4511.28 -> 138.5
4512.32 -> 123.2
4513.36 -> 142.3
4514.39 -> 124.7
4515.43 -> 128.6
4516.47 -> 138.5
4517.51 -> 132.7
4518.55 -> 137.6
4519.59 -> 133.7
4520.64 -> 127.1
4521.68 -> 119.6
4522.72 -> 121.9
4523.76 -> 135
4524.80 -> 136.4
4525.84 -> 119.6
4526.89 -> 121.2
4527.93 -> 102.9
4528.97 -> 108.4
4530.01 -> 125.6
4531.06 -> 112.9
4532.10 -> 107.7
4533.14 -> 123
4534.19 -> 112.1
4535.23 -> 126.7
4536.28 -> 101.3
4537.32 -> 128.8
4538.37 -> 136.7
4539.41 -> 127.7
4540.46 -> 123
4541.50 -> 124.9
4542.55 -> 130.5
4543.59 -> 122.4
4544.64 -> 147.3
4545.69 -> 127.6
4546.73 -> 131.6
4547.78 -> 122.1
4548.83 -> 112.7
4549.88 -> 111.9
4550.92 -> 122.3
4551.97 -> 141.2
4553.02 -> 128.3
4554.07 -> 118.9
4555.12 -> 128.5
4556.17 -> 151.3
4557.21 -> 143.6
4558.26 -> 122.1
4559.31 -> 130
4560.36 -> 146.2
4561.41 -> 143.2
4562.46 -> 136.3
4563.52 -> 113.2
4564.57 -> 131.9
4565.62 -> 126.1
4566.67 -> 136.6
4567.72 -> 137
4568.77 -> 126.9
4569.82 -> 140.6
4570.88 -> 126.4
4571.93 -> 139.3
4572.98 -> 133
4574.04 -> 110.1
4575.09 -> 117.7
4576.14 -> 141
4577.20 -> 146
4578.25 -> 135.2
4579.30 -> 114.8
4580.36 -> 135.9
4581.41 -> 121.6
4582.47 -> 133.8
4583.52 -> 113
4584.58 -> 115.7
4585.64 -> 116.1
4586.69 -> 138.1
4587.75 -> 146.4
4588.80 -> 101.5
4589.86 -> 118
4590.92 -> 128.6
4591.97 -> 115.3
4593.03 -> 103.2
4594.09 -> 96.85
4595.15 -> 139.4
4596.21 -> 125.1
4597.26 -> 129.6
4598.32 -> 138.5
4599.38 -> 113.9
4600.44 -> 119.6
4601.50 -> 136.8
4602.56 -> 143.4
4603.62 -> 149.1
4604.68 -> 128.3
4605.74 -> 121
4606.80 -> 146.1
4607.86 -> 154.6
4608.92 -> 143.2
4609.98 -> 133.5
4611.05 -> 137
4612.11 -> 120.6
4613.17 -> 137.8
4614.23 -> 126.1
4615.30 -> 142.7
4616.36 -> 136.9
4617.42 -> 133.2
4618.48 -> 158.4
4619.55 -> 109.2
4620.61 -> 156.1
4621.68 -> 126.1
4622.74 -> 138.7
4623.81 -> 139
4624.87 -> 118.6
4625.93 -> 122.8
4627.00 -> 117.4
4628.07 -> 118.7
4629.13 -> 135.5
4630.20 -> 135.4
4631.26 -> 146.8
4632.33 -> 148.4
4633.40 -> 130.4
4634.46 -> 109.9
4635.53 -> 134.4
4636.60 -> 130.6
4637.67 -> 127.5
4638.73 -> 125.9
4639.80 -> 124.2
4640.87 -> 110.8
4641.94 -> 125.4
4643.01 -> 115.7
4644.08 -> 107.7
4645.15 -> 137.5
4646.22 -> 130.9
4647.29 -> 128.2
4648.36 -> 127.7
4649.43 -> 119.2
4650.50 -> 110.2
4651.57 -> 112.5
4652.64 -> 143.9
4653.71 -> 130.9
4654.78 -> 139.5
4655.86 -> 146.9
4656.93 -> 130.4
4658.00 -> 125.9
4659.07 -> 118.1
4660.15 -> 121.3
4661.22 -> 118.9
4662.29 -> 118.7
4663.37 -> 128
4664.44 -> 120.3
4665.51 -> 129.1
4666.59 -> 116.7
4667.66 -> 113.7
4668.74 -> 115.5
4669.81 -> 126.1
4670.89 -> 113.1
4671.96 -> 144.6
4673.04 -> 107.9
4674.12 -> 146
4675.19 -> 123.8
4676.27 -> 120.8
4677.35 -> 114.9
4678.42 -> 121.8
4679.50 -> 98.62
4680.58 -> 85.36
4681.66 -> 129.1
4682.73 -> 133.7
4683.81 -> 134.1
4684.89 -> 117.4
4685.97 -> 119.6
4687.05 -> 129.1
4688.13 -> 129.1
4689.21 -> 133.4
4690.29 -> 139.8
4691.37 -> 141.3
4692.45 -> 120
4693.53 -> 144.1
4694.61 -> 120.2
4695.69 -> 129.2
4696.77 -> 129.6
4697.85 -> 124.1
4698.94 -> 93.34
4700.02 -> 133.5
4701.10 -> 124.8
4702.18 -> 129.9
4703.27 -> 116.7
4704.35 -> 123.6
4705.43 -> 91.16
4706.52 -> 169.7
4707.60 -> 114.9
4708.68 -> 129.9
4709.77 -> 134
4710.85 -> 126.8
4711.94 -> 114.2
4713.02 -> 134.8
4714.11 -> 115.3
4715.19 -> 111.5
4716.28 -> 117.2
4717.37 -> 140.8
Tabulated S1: 123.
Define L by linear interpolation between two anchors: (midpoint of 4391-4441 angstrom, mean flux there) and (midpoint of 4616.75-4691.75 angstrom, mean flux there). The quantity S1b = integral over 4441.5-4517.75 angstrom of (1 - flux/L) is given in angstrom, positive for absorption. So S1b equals -1.4 angstrom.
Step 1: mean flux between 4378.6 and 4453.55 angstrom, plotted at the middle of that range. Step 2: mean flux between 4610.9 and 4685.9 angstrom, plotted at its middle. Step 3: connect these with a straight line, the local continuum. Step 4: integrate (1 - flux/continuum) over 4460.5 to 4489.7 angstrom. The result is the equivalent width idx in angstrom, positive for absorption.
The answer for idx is -1.4 angstrom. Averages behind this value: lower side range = 114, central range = 123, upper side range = 126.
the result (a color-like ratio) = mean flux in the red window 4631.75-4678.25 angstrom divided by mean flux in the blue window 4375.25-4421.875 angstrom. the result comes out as 1.14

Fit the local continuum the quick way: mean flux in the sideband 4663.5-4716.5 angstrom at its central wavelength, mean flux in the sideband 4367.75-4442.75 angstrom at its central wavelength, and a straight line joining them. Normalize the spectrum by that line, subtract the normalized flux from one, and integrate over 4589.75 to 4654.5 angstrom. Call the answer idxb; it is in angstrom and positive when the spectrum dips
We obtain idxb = -4.4 angstrom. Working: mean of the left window 112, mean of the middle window 129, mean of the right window 124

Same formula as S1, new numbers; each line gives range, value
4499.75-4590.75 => 127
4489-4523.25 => 126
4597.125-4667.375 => 130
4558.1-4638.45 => 130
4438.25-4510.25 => 121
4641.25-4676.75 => 125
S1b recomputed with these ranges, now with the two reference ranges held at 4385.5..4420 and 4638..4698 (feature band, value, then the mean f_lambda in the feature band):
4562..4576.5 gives -1.24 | 130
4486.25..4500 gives -1.13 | 125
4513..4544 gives -1.90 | 124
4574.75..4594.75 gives -0.52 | 123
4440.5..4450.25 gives -0.86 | 123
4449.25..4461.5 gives 0.72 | 107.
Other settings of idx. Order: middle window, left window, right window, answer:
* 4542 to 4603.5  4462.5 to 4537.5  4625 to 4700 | -1.76 angstrom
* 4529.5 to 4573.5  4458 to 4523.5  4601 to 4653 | -0.41 angstrom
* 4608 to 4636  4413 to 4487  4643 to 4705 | -2.32 angstrom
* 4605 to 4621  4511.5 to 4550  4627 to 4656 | -1.26 angstrom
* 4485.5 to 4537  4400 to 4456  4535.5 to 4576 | 0.28 angstrom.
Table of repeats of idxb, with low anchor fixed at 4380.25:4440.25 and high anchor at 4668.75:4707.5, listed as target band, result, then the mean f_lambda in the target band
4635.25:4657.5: -0.74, 127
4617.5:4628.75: -0.85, 131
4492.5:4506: -1.12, 126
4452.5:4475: 0.59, 111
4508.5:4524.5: -1.56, 128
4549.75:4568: -2.05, 132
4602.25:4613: -1.49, 138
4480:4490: -0.75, 124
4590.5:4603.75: -0.56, 125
